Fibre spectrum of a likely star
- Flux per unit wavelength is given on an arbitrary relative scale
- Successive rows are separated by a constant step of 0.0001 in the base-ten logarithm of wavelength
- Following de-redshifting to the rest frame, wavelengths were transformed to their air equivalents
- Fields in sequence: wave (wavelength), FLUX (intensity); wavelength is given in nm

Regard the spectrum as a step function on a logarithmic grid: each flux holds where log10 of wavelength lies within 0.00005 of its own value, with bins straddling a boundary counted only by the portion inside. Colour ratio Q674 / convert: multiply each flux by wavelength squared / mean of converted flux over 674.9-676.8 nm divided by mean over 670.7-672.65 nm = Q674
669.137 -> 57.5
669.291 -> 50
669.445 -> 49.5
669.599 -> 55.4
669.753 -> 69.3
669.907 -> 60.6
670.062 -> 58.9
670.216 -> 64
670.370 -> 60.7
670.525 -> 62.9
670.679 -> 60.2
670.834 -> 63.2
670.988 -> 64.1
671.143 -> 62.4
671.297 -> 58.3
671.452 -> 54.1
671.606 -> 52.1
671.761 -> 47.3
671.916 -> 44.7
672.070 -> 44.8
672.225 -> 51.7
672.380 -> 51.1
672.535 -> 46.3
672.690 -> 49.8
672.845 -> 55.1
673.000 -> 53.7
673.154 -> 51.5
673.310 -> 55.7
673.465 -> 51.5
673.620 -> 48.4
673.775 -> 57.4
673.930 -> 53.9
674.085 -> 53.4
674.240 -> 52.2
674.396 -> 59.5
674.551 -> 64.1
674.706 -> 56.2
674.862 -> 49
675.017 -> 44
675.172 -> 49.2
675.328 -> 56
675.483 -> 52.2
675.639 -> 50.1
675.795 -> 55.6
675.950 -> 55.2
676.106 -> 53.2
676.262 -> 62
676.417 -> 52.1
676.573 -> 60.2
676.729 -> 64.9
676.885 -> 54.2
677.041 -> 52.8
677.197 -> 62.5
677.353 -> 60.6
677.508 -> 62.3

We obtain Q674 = 1.0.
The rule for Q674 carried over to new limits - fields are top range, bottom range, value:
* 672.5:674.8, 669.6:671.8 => 0.91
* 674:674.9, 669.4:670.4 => 0.94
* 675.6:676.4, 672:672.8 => 1.14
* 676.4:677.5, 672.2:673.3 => 1.16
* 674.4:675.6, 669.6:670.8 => 0.87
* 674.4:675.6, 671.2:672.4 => 1.06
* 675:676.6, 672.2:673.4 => 1.05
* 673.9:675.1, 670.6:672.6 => 1.01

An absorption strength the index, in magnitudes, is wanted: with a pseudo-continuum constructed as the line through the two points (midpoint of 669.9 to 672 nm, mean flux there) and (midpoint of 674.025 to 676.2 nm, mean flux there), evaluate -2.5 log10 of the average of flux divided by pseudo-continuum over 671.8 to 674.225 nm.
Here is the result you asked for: 0.09 mag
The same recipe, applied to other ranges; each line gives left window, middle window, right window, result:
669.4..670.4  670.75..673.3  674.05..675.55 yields 0.08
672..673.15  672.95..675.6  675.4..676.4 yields -0.02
